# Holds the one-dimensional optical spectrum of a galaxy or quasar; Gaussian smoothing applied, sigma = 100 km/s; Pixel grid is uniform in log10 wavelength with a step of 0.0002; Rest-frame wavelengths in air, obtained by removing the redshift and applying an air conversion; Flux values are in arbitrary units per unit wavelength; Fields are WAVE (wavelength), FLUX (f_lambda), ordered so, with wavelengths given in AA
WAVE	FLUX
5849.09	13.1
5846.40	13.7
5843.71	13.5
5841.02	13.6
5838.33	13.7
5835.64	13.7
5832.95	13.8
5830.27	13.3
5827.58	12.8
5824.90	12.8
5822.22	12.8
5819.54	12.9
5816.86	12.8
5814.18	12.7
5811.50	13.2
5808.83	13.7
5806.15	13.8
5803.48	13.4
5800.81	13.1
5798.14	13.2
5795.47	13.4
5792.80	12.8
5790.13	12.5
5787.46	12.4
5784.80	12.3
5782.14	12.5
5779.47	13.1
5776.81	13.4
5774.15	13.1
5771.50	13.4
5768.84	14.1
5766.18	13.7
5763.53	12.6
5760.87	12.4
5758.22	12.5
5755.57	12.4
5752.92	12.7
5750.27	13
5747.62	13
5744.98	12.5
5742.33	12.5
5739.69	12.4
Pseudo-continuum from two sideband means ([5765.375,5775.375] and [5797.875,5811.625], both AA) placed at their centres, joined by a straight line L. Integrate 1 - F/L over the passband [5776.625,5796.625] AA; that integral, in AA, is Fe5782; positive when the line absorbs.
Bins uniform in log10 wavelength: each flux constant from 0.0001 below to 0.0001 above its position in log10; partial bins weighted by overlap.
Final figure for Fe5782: 1.11 AA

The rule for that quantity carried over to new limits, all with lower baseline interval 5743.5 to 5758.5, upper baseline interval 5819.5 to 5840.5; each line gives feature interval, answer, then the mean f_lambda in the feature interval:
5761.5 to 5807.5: -0.6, 13.1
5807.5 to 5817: 0.0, 13.1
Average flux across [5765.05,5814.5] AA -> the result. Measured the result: 13.2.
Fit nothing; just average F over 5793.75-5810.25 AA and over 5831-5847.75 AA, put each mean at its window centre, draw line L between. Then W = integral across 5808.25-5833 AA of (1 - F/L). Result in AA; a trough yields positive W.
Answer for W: 0.9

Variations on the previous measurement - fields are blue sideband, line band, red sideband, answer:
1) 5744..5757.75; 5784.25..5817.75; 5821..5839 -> 0.0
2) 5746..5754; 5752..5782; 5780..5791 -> -0.8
